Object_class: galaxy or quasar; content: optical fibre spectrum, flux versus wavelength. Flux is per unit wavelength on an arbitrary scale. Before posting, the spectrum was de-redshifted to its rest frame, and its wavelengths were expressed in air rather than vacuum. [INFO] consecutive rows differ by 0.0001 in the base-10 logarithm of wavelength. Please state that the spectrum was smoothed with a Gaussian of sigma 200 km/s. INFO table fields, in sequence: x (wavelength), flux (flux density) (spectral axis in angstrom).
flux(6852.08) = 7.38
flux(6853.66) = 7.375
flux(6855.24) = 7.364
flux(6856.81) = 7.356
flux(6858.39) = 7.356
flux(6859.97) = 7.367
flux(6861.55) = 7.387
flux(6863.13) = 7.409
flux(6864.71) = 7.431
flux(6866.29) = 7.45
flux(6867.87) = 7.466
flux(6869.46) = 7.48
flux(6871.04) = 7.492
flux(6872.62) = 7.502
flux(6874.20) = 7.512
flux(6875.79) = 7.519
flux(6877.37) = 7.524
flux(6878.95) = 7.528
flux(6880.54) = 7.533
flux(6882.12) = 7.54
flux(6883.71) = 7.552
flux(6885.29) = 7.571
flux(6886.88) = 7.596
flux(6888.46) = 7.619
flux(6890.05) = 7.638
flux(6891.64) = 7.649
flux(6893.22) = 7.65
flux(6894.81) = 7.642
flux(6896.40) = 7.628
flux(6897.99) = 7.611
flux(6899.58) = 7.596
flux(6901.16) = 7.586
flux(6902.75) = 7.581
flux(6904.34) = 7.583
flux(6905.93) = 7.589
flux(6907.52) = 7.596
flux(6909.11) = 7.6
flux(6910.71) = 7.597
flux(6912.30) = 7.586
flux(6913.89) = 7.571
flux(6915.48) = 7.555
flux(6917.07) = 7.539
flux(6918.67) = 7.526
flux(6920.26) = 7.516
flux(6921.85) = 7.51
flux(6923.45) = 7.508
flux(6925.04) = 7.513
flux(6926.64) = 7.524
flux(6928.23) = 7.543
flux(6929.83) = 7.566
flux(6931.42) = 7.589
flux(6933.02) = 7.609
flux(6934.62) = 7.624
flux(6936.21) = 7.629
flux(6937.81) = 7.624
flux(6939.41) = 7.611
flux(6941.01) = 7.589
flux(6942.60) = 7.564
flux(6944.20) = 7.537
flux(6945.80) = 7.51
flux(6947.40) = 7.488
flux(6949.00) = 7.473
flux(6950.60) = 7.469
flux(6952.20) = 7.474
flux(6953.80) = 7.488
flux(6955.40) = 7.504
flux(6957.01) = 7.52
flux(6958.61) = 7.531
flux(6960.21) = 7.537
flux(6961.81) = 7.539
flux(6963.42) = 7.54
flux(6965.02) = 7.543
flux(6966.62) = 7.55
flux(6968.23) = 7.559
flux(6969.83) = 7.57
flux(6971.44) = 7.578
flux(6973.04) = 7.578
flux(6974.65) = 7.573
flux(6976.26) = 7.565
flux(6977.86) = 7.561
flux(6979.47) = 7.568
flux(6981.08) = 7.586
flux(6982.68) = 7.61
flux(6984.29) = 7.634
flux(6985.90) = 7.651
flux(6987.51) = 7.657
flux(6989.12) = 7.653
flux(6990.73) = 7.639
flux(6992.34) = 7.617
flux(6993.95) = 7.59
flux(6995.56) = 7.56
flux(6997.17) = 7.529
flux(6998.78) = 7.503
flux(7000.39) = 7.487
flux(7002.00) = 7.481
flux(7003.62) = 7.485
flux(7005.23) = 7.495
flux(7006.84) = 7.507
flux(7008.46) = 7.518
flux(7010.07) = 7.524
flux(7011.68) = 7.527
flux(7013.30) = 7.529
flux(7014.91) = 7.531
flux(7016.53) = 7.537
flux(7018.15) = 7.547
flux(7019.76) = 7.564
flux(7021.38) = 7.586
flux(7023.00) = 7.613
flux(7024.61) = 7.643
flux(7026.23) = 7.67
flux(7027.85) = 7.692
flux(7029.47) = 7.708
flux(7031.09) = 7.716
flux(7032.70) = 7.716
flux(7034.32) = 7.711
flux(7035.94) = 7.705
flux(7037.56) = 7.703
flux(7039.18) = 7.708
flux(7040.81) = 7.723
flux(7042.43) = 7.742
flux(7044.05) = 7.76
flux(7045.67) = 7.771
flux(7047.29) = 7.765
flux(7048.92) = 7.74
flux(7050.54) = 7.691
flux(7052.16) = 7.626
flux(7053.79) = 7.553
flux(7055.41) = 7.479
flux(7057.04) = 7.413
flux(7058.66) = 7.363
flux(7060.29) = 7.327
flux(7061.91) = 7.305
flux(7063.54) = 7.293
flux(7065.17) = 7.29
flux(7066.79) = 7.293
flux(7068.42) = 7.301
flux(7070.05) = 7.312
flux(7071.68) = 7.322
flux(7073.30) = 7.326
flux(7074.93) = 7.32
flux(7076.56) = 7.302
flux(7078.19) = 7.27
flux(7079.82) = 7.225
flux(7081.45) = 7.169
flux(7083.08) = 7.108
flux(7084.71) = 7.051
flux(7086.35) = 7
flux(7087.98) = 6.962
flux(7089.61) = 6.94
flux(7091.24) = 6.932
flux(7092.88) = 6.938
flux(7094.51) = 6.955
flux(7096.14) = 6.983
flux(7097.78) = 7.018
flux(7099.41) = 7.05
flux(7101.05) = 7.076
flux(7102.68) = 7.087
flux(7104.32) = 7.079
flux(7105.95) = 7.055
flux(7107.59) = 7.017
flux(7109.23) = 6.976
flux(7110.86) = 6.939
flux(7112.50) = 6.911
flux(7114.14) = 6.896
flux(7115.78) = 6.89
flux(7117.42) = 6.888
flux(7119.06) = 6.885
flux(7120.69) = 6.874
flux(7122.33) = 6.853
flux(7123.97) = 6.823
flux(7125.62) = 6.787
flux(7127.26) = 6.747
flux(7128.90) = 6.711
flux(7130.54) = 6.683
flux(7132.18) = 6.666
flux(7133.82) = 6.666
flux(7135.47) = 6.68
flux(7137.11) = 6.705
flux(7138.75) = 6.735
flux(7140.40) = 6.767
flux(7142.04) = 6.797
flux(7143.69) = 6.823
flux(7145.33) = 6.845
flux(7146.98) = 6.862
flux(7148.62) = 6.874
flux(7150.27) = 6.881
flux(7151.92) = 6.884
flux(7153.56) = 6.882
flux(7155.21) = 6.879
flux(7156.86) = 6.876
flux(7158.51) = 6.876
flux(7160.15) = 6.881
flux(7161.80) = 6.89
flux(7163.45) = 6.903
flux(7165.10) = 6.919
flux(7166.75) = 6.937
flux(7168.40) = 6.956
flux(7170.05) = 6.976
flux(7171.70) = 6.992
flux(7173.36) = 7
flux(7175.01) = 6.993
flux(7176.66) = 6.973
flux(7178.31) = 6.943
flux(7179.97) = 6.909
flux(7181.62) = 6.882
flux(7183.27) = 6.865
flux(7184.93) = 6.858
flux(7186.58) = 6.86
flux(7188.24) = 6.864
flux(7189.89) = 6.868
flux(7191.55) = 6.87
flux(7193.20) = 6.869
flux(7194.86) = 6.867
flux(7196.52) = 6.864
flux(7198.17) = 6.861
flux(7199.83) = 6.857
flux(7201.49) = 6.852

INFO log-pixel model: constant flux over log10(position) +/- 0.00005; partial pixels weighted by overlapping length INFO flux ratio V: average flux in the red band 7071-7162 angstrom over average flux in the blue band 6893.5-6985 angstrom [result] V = 0.92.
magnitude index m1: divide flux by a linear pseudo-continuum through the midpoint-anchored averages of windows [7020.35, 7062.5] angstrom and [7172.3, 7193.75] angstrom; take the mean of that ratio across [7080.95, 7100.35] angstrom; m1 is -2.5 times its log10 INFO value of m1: 0.057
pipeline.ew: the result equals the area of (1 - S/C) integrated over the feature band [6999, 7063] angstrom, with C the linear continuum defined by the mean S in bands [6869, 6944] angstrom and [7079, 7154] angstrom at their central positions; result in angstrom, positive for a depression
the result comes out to -3.7 angstrom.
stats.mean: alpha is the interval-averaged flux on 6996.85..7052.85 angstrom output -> 7.62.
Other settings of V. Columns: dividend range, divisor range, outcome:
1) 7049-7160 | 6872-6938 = 0.93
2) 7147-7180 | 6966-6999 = 0.91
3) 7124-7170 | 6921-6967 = 0.90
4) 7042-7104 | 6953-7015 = 0.96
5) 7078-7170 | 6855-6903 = 0.92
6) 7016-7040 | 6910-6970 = 1.01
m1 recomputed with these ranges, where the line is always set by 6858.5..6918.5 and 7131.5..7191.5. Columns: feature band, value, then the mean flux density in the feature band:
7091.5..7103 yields 0.003 mag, 7.01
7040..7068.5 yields -0.059 mag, 7.53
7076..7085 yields -0.019 mag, 7.19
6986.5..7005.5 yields -0.041 mag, 7.56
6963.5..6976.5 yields -0.032 mag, 7.56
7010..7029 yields -0.053 mag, 7.58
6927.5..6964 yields -0.021 mag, 7.55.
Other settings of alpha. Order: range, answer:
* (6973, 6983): 7.58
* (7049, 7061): 7.51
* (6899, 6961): 7.55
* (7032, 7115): 7.3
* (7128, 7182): 6.86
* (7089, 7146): 6.88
